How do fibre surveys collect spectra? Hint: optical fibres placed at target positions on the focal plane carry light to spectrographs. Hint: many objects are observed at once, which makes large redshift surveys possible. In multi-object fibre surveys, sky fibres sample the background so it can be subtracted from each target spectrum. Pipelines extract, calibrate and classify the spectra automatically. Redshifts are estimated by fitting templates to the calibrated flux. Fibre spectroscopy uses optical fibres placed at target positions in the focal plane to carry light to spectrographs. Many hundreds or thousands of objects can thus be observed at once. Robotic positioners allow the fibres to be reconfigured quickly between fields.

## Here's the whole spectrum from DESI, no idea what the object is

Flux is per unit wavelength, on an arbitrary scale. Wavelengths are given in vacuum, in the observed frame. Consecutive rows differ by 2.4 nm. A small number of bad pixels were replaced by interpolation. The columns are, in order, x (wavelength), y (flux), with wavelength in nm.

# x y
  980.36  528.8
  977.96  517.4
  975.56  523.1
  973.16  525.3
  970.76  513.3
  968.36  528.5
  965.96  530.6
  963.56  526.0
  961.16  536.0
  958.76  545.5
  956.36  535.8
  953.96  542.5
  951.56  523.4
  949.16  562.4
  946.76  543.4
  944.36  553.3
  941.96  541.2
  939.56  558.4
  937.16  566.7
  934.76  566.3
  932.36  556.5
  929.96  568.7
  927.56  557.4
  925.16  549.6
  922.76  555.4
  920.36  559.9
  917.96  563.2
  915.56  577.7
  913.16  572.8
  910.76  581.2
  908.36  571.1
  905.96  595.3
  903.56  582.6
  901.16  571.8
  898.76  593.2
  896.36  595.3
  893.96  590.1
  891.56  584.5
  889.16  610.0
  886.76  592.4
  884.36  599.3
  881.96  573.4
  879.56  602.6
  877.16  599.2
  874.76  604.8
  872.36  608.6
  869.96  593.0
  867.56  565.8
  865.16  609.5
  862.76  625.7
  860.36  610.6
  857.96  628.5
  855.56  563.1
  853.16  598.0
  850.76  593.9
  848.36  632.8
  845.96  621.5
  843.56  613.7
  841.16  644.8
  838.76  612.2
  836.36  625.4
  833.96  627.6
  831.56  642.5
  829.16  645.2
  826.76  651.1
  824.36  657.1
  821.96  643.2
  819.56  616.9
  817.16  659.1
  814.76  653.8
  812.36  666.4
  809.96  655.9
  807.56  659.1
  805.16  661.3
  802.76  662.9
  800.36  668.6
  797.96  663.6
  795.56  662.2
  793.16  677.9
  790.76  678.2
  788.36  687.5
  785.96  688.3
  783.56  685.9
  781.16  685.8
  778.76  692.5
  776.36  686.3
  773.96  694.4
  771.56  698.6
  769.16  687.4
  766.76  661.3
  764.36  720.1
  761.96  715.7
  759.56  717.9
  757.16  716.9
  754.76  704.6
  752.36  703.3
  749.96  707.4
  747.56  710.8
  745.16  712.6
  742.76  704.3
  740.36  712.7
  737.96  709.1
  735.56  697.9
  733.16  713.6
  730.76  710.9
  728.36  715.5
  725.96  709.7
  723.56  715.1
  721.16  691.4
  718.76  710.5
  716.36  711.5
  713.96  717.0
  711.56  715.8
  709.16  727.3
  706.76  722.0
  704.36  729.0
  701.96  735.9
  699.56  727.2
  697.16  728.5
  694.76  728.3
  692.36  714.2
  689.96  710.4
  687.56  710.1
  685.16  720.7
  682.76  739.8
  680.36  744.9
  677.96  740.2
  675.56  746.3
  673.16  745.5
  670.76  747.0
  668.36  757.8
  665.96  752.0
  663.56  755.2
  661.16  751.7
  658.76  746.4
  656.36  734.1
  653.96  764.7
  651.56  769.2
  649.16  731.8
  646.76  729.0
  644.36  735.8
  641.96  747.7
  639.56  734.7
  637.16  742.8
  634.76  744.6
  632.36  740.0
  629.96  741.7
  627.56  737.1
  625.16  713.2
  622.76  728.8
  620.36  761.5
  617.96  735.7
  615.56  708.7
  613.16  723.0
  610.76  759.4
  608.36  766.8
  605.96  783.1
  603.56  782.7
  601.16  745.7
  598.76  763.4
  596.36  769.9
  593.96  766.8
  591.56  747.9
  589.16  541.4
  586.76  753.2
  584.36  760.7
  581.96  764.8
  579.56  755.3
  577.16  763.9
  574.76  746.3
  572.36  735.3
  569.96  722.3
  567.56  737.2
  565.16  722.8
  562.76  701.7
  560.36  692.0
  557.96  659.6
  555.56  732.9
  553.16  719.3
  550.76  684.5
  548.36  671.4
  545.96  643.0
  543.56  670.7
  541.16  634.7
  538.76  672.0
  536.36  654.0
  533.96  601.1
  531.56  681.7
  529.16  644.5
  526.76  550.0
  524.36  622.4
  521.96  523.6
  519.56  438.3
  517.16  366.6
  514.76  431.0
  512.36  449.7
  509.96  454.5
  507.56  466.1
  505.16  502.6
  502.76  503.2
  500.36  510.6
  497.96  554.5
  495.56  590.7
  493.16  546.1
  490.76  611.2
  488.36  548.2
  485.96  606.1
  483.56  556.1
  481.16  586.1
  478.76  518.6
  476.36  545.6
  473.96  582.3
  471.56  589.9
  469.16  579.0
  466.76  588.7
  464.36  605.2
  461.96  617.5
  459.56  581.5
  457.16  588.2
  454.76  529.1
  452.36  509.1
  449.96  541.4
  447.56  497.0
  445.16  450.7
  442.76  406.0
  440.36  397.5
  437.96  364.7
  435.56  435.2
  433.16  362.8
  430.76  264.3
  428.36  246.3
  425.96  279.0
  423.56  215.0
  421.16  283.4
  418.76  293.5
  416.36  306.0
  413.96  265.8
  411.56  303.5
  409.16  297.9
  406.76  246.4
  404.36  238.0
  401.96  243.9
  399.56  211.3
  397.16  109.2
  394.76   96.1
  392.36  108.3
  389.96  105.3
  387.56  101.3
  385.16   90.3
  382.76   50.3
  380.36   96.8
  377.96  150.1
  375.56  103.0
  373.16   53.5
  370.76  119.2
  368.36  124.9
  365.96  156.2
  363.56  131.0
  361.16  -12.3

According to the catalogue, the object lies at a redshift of 0.000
